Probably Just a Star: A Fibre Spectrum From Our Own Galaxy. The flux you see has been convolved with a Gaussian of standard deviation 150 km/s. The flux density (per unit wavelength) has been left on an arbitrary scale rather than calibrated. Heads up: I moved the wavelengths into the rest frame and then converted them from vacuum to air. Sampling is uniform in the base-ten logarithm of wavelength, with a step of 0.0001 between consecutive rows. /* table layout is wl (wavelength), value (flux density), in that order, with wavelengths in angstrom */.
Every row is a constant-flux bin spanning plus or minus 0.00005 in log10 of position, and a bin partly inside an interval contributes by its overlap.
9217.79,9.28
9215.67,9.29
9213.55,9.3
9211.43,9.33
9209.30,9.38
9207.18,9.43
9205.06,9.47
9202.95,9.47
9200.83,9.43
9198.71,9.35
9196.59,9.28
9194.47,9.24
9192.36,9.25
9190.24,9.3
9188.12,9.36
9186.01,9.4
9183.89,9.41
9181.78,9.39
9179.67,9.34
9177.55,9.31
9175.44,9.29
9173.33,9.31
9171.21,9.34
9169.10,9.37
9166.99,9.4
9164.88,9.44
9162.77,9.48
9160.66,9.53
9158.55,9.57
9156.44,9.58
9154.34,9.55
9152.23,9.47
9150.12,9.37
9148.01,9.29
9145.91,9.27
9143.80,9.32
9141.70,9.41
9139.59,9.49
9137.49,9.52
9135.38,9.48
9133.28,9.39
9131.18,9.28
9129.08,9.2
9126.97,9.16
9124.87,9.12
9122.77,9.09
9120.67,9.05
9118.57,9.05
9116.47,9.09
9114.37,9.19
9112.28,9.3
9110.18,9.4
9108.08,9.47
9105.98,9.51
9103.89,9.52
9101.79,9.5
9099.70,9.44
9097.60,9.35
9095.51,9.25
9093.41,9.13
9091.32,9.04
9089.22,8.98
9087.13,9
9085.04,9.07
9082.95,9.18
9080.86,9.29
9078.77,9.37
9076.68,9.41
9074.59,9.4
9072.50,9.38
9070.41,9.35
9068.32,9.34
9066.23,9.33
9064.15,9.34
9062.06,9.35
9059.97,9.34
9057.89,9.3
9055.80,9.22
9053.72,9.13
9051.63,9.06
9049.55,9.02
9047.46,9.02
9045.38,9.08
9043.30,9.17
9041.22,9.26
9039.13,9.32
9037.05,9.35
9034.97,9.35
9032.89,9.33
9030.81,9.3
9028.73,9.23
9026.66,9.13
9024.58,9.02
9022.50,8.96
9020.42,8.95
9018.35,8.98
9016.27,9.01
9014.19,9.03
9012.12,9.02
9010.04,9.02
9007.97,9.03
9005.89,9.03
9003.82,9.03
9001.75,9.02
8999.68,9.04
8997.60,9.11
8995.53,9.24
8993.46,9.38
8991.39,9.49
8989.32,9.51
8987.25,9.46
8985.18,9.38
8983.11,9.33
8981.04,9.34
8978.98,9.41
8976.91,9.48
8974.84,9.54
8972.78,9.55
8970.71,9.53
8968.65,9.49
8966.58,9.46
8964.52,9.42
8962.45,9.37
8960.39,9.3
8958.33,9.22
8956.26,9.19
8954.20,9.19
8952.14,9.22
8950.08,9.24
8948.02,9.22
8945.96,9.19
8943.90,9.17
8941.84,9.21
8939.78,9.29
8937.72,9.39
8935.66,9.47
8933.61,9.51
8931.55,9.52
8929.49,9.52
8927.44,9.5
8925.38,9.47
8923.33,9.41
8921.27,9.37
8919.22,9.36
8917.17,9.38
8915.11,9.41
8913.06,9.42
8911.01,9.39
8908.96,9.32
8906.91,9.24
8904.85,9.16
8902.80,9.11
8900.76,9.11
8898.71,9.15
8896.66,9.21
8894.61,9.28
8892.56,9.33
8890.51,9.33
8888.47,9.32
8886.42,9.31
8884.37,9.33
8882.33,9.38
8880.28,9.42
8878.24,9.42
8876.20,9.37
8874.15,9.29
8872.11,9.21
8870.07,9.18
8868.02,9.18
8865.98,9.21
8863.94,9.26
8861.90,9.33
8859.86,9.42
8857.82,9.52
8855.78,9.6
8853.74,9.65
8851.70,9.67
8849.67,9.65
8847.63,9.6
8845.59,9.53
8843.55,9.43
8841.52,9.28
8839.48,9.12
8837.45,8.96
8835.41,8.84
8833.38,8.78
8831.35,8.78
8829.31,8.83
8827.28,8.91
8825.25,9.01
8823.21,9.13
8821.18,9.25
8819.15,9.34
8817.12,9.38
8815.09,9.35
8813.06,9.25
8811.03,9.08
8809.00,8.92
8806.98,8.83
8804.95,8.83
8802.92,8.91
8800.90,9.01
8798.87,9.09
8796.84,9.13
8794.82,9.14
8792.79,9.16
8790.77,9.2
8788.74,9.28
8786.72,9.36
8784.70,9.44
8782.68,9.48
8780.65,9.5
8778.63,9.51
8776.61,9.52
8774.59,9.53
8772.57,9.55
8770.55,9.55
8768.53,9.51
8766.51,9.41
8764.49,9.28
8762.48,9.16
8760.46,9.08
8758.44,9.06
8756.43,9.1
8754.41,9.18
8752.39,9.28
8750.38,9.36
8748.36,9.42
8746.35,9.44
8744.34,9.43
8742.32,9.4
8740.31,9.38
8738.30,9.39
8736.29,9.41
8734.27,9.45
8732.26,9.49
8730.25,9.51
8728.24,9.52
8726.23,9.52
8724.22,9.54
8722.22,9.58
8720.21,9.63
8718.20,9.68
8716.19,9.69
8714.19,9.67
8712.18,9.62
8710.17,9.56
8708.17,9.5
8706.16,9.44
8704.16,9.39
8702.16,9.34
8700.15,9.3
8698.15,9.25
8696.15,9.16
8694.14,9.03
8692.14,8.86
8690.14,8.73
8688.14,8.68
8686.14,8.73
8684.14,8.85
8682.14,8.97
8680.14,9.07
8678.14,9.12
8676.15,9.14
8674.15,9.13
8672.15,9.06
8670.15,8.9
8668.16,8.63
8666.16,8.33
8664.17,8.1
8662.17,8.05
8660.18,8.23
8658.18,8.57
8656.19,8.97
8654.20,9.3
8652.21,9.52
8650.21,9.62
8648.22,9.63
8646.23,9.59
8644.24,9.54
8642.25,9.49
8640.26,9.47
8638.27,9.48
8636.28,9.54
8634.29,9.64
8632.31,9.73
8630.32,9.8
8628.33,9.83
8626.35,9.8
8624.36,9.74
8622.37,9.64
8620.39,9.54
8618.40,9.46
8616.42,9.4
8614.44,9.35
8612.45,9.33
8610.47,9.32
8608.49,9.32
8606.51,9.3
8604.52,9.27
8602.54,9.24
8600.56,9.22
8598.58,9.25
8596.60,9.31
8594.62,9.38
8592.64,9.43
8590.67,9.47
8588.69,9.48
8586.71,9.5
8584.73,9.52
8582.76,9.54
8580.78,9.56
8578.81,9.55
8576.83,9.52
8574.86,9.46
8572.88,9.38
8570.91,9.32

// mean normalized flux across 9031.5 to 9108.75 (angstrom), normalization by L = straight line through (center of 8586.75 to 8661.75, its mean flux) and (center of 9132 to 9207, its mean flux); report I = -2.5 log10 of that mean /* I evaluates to 0.015 mag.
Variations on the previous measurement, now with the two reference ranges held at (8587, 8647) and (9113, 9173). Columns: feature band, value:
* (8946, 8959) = 0.02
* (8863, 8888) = 0.01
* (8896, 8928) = 0.01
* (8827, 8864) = 0.02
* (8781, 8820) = 0.03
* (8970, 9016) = 0.01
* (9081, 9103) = 0.02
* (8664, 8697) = 0.07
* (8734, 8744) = 0.01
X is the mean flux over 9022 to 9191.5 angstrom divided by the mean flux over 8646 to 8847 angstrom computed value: 1.0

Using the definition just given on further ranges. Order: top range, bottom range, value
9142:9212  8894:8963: 1.01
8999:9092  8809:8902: 0.99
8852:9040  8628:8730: 1.01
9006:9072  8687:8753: 0.98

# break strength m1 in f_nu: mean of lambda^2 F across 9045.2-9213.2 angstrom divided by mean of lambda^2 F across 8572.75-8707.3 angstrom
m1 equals 1.12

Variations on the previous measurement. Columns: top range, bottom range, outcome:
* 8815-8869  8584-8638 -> 1.03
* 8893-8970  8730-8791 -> 1.03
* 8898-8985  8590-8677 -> 1.08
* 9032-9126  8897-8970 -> 1.02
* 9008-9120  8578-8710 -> 1.10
